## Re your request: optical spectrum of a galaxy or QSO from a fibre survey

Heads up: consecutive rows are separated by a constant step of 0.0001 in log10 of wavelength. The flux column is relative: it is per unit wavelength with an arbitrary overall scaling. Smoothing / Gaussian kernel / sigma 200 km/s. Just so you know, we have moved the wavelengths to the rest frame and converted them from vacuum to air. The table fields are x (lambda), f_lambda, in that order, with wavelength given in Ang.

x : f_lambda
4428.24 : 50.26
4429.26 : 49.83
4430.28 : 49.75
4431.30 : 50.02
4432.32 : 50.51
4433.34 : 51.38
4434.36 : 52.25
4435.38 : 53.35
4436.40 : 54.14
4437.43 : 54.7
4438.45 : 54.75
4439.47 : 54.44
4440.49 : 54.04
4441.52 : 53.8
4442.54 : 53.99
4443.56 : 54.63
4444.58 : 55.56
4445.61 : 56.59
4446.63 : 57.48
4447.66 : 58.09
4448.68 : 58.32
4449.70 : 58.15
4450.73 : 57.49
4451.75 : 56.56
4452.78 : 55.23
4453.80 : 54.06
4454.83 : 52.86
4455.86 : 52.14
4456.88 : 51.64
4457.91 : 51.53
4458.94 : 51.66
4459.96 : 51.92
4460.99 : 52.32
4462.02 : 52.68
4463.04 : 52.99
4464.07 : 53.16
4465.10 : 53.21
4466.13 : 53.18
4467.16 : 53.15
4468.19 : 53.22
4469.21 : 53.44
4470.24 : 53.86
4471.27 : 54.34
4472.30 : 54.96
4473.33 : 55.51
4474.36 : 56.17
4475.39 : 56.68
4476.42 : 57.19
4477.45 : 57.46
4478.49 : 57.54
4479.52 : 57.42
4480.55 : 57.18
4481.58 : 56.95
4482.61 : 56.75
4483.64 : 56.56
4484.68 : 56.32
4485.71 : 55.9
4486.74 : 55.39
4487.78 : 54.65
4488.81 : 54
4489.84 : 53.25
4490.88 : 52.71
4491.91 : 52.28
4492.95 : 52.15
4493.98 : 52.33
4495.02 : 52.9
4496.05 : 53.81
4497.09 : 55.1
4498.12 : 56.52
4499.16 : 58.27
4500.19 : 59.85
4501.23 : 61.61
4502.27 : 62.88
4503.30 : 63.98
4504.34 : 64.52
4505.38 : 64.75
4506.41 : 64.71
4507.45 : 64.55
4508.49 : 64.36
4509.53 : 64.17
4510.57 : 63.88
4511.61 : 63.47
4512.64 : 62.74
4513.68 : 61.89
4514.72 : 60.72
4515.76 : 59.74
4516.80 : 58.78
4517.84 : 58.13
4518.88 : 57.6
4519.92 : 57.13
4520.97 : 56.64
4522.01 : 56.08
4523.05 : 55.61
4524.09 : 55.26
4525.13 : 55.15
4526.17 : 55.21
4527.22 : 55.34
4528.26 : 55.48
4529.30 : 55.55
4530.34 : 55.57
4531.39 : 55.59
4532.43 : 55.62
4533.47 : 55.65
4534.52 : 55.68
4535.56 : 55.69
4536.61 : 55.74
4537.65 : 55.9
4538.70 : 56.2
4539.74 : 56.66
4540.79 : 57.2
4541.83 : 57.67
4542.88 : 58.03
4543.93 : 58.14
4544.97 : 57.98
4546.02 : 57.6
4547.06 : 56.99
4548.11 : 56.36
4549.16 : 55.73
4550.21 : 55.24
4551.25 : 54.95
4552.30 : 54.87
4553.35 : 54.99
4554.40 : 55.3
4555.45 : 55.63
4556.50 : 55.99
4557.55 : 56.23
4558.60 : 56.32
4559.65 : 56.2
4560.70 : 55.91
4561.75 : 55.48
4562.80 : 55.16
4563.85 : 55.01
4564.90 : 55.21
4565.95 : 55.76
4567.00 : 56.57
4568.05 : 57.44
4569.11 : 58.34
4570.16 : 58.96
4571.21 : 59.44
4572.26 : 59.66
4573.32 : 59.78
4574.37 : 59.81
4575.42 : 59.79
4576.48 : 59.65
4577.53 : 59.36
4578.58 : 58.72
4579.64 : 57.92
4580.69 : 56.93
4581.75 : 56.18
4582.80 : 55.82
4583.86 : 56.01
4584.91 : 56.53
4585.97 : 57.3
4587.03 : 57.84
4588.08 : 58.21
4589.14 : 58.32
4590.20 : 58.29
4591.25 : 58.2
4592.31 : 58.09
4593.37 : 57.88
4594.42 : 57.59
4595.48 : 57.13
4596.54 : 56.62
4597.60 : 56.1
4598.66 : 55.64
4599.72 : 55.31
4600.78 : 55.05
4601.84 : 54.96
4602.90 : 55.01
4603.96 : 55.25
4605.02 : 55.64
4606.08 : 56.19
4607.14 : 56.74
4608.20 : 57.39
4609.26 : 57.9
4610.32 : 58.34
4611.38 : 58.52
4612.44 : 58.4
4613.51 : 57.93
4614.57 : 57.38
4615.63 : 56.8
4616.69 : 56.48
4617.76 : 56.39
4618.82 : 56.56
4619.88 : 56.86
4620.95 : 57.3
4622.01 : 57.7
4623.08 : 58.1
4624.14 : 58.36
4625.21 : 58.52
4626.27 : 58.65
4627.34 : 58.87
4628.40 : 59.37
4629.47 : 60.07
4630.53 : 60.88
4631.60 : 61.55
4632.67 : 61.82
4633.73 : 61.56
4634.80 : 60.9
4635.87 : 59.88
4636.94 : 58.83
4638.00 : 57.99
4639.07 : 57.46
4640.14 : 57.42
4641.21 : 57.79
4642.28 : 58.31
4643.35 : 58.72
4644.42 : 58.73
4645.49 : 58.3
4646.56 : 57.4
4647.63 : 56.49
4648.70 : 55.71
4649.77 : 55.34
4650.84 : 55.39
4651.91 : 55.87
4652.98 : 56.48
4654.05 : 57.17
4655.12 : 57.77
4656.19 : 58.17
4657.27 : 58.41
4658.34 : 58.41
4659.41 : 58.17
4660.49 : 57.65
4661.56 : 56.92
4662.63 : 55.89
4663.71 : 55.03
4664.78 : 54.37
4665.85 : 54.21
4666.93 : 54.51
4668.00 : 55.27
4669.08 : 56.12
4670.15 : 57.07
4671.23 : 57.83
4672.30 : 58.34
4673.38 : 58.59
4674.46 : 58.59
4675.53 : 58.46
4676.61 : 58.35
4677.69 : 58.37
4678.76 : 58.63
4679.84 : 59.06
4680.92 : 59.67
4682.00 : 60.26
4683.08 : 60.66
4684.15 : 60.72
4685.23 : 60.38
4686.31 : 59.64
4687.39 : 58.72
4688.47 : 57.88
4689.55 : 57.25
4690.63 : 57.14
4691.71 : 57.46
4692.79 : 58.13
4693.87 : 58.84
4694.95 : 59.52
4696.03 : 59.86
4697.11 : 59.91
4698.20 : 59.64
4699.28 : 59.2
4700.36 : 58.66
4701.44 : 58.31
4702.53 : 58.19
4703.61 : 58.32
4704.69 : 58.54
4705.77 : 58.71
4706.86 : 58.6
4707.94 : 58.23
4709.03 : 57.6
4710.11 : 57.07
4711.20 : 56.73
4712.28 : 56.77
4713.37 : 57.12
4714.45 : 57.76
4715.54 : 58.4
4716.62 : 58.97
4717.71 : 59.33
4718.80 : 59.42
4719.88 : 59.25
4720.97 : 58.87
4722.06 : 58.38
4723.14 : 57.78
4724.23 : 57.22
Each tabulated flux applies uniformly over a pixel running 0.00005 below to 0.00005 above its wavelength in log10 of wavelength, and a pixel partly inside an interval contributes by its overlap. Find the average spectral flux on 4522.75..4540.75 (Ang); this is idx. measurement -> 55.7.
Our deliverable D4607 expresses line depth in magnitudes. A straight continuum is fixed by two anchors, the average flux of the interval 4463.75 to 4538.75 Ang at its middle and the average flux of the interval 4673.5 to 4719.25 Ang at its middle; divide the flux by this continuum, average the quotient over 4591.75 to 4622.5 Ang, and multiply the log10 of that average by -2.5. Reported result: 0.02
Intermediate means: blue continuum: 57.1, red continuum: 58.6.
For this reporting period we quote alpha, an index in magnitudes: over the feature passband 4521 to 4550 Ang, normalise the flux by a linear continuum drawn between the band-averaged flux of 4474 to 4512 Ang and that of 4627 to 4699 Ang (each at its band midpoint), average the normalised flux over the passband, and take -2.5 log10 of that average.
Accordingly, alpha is 0.04 mag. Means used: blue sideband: 58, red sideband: 58.2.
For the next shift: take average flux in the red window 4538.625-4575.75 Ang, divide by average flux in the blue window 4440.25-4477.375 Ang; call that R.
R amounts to 1.0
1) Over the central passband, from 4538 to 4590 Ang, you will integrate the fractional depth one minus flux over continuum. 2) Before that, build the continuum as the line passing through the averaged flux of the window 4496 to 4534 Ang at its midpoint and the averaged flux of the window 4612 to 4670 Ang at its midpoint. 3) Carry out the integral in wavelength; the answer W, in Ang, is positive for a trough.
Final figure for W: 1.3 Ang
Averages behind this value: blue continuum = 59.1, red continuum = 57.7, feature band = 57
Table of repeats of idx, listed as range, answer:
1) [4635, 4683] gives 57.5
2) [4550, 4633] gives 57.3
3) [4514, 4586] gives 56.8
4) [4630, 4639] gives 60.3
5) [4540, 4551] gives 57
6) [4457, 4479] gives 54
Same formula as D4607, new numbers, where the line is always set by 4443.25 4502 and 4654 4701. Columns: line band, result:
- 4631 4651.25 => -0.02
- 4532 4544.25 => -0.01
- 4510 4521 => -0.08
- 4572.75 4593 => -0.03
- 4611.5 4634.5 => -0.02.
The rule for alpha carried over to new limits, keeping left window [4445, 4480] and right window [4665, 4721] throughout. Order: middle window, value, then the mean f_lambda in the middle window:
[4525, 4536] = 0.005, 55.5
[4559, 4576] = -0.020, 57.4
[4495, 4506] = -0.085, 59.9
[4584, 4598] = -0.015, 57.5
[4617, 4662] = -0.012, 58.1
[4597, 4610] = 0.018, 56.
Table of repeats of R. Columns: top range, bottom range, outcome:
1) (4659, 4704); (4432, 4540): 1.03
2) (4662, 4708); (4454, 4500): 1.07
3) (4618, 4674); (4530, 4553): 1.03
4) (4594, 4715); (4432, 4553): 1.03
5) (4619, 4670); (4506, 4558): 1.00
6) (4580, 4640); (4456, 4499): 1.06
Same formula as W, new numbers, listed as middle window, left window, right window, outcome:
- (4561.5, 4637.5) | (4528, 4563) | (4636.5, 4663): -1.3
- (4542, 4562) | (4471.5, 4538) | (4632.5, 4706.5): 0.5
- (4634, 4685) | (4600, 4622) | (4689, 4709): 0.1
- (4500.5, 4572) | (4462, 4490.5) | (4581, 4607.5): -2.5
